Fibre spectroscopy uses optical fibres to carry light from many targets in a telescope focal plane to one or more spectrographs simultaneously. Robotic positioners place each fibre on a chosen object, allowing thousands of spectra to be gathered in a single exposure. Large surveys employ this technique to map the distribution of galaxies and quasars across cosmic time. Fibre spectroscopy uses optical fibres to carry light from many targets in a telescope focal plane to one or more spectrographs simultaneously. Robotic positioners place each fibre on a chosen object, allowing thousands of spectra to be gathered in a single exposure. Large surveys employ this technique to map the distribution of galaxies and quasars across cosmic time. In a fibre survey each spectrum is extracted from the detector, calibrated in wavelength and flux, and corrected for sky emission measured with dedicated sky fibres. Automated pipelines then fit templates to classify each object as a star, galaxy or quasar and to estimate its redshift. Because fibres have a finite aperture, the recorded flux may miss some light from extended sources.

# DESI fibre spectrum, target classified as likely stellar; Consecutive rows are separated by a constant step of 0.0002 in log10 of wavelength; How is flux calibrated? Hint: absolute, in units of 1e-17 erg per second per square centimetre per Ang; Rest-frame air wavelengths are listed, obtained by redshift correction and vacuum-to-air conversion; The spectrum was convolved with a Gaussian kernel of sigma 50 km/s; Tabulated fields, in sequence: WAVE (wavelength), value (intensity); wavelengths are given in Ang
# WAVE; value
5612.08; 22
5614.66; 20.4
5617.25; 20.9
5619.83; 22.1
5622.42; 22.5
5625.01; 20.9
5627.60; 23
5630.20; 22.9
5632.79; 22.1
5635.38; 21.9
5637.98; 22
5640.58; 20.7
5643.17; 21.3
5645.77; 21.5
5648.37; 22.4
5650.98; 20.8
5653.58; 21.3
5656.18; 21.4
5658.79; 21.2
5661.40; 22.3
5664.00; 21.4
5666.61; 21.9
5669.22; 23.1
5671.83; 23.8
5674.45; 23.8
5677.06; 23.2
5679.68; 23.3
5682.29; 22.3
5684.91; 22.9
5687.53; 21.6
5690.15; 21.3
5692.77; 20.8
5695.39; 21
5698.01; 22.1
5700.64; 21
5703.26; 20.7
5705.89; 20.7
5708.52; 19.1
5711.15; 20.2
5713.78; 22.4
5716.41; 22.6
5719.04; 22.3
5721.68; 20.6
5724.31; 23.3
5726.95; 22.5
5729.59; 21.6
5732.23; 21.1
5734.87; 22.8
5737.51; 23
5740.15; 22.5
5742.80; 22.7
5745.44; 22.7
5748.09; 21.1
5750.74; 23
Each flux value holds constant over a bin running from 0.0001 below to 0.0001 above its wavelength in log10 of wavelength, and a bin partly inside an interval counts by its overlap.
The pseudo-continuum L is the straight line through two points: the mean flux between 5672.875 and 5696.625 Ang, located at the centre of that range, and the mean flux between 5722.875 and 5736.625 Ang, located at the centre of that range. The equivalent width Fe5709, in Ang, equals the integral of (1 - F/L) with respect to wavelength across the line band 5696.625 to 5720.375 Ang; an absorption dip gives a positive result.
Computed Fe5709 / 1.1 Ang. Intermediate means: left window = 22.3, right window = 22.3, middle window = 21.2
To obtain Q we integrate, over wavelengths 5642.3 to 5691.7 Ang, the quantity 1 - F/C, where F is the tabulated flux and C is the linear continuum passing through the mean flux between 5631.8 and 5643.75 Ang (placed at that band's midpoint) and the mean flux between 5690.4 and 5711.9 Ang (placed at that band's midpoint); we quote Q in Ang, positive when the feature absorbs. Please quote -2.2 Ang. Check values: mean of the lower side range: 21.6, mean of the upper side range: 20.7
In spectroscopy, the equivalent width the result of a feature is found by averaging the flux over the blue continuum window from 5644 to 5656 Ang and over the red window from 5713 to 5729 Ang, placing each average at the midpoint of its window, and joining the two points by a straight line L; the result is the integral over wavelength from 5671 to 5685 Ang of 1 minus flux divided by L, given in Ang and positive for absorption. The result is -0.9 Ang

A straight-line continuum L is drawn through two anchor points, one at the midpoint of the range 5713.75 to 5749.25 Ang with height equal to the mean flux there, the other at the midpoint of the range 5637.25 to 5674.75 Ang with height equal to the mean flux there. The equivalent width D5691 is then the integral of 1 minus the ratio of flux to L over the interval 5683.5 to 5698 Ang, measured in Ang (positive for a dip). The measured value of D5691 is 0.30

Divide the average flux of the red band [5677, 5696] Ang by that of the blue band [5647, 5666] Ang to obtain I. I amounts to 1.02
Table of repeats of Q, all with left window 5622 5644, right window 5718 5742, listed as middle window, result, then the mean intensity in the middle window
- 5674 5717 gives 0.9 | 21.7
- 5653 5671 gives 0.1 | 21.9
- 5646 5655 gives 0.2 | 21.5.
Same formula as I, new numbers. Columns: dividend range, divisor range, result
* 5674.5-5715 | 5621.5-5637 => 0.97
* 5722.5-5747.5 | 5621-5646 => 1.02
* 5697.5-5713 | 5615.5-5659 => 0.95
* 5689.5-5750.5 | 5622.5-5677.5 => 0.98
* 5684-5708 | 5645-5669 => 0.98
